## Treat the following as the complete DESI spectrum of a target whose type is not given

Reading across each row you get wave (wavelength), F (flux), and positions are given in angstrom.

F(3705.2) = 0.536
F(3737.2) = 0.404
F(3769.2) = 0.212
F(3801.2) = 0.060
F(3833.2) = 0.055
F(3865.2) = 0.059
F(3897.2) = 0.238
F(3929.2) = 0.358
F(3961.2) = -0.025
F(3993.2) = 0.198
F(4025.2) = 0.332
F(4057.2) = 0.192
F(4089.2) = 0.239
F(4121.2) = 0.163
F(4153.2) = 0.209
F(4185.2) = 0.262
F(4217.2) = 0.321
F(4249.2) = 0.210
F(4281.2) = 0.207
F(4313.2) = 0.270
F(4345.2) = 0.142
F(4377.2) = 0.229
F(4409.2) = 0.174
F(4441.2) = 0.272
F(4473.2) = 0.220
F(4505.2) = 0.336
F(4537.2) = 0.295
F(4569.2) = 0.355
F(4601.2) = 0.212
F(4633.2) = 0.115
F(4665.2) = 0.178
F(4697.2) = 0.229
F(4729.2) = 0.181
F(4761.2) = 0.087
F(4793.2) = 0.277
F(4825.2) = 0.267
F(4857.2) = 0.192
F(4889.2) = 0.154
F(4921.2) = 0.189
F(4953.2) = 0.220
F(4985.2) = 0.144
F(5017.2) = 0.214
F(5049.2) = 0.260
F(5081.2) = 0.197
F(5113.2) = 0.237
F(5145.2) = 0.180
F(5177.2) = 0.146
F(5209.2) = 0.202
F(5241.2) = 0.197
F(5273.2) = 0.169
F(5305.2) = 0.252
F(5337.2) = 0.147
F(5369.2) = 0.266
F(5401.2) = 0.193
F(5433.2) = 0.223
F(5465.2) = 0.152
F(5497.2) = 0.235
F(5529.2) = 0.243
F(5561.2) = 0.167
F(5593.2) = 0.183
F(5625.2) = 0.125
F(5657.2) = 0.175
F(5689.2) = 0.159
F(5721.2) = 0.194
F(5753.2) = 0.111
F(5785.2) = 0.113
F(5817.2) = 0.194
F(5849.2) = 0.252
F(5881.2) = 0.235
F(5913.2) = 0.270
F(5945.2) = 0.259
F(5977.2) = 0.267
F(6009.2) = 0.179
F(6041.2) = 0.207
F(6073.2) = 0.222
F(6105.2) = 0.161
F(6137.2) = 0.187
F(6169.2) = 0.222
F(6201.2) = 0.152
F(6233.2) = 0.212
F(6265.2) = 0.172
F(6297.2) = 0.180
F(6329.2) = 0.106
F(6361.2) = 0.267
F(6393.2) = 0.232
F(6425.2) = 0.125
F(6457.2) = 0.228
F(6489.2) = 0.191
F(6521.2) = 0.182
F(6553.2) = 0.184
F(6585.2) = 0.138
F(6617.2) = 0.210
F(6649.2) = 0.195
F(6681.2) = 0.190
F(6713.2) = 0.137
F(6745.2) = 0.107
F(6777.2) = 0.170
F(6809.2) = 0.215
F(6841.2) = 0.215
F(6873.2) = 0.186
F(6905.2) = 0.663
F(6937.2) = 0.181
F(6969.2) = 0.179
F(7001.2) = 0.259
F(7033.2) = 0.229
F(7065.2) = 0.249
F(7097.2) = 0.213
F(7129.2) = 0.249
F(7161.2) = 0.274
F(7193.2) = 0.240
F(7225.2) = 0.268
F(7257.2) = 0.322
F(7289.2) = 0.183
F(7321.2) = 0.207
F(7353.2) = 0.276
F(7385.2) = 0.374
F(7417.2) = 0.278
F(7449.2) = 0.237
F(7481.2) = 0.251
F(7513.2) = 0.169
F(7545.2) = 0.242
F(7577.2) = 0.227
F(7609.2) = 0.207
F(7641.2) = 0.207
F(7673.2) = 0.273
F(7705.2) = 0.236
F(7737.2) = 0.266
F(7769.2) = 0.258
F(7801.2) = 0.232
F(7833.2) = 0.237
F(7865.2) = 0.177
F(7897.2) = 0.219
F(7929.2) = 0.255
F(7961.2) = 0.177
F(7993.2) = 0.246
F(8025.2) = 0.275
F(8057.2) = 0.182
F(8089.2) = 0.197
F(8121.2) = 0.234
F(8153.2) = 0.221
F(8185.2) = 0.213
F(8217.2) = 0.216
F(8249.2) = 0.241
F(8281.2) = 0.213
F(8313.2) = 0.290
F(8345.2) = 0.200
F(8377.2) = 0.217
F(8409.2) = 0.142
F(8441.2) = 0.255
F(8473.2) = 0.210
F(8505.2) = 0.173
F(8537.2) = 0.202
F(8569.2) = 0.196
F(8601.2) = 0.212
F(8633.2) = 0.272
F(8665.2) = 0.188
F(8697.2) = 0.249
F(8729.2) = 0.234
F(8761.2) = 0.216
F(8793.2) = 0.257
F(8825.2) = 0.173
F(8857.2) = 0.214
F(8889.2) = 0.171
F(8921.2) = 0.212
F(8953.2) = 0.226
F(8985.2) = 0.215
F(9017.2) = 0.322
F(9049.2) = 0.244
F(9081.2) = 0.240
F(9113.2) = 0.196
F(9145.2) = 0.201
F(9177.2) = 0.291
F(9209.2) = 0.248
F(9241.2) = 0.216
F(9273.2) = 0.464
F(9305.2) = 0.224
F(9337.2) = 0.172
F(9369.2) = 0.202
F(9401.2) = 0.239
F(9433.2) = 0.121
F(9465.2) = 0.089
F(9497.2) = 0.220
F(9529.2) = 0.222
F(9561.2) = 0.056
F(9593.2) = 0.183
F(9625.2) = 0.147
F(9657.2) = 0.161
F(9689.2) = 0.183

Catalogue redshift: 0.851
